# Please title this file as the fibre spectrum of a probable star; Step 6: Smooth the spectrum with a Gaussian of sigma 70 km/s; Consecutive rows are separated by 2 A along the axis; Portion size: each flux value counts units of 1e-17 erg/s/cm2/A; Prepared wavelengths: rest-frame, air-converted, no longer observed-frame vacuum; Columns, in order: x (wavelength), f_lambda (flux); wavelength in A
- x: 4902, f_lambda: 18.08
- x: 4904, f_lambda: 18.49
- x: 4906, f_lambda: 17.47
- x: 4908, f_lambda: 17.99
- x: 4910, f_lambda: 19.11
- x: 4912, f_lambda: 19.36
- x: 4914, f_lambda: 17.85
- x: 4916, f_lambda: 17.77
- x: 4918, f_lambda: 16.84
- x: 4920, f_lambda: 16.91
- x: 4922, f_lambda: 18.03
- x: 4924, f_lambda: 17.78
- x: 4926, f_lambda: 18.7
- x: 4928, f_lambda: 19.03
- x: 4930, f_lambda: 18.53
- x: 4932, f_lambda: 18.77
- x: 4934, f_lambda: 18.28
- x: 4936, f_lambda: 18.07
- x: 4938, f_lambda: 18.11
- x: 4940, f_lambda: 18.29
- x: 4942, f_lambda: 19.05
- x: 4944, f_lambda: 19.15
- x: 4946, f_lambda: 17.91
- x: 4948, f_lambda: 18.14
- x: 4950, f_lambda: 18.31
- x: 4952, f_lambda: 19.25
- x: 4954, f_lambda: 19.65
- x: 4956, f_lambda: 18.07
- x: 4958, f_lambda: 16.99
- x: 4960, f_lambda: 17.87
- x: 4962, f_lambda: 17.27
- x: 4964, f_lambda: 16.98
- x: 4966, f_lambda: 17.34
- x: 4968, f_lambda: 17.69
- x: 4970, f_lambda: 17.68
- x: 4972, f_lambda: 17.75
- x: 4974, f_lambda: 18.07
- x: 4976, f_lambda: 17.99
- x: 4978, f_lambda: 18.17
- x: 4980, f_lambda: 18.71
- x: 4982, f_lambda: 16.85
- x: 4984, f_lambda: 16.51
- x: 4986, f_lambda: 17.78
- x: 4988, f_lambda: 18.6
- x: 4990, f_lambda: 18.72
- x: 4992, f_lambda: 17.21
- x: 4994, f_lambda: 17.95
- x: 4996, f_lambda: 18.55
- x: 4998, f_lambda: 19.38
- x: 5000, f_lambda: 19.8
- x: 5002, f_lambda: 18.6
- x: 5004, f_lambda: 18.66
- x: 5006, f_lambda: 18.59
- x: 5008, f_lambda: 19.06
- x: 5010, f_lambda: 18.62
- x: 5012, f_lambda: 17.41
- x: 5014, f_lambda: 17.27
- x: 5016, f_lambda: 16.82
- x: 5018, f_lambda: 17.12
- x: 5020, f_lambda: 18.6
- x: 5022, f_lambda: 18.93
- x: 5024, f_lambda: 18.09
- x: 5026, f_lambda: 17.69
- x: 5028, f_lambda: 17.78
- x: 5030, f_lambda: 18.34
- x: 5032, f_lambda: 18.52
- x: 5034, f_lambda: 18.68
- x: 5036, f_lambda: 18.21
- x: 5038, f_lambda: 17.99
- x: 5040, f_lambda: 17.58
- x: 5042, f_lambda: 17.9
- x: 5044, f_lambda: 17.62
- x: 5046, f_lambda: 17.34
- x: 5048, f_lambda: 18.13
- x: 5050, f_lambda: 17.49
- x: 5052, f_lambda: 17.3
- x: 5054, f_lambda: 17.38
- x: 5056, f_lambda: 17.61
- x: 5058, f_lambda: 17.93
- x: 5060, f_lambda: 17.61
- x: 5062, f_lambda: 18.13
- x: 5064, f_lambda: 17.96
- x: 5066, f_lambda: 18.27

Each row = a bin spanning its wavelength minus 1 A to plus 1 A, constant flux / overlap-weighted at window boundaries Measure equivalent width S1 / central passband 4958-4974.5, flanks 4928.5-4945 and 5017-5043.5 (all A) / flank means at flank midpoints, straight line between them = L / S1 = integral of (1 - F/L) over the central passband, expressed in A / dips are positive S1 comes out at 0.8 A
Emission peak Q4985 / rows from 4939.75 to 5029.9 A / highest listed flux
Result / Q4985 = 19.8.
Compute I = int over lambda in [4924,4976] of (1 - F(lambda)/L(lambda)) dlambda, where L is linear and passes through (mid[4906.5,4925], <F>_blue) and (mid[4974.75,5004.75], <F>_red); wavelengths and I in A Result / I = -0.3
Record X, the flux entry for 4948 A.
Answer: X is 18.14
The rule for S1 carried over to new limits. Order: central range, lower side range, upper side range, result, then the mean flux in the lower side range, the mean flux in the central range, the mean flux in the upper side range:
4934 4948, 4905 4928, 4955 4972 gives -0.5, 18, 18.4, 17.5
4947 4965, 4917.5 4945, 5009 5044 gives 0.1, 18.3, 18.1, 18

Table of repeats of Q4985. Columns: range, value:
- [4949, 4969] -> 19.65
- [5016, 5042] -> 18.93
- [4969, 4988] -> 18.71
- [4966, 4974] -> 18.07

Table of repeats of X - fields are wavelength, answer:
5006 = 18.59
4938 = 18.11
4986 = 17.78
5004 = 18.66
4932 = 18.77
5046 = 17.34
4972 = 17.75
